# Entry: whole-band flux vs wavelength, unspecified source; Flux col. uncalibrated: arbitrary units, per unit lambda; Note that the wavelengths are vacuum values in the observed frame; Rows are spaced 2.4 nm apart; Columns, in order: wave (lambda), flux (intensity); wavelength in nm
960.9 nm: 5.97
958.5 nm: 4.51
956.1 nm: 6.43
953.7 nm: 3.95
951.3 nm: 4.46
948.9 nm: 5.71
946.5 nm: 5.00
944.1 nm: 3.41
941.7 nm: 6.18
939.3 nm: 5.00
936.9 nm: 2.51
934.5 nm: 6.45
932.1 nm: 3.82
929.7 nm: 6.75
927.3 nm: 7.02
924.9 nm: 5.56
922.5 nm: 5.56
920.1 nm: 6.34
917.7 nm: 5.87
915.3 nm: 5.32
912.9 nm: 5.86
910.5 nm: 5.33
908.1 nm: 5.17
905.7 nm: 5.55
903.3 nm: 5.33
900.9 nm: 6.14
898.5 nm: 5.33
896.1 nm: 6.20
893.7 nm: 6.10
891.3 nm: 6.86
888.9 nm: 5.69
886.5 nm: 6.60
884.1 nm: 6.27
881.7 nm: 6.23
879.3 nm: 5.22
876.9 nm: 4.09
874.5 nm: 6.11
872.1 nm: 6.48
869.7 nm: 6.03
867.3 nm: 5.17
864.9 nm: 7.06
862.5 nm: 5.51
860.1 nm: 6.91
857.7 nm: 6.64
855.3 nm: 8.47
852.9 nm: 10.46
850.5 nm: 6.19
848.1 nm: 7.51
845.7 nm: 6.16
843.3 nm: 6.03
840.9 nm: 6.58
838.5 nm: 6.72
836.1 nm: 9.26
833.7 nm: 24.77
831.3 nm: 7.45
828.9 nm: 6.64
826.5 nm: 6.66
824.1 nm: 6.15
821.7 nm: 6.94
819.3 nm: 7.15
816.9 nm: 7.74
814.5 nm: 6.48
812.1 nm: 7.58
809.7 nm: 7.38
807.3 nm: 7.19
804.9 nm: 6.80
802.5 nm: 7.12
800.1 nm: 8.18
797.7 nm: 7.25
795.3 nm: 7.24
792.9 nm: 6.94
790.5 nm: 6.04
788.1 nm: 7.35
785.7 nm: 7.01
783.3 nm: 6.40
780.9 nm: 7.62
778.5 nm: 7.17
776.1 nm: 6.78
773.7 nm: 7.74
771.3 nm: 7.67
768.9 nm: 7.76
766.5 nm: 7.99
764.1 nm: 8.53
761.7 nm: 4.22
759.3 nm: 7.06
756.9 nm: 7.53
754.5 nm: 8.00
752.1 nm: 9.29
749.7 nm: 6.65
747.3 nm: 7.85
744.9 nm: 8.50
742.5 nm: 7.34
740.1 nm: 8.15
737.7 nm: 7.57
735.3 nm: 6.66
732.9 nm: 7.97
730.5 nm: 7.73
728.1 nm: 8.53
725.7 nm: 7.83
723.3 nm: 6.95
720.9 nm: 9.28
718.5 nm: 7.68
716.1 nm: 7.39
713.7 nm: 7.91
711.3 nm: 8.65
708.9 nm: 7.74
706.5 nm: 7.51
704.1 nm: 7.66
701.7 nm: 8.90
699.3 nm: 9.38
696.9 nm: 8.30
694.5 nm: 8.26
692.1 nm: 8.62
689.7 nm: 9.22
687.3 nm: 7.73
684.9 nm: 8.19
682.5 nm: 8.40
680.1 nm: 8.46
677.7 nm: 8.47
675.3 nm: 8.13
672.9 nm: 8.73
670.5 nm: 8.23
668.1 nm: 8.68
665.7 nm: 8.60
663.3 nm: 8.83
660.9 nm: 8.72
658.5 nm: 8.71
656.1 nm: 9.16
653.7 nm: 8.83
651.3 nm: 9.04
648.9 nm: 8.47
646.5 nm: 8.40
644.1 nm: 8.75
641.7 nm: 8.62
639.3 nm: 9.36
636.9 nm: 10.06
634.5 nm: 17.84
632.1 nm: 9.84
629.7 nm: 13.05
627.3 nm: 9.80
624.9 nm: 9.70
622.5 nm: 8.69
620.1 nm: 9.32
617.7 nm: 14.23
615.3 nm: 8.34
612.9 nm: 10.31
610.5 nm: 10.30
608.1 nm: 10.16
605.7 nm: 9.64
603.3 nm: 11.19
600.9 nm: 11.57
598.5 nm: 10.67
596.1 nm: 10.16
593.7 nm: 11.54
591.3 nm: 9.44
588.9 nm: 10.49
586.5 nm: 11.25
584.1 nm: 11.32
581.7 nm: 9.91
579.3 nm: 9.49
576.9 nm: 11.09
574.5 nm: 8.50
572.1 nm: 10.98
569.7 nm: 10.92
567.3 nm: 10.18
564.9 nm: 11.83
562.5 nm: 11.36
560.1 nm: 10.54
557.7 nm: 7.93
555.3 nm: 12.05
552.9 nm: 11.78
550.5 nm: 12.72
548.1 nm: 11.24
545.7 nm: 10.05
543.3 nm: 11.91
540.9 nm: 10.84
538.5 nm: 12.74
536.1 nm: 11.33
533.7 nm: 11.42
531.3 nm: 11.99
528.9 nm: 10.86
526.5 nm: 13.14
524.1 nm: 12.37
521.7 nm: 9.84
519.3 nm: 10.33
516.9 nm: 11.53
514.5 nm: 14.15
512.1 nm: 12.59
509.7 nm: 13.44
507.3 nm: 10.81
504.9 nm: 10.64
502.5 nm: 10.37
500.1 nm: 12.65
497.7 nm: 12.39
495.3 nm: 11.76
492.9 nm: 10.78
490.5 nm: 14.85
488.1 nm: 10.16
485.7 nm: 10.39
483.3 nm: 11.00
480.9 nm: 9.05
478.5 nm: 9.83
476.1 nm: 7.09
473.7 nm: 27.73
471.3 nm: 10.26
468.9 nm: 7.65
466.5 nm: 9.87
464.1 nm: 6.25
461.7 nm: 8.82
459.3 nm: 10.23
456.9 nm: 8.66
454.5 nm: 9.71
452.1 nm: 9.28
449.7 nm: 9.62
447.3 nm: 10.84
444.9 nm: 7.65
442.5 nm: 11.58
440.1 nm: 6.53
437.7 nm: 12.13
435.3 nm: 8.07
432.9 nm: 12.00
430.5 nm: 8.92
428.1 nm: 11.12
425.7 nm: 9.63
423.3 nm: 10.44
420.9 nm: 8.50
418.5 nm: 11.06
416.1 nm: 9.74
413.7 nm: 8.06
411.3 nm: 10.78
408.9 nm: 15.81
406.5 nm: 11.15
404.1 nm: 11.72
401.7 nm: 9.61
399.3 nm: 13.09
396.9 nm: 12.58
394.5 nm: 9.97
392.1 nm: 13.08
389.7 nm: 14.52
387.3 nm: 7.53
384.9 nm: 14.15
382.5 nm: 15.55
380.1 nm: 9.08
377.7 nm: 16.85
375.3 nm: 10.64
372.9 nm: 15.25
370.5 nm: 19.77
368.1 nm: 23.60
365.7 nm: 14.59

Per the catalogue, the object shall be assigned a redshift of 0.27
